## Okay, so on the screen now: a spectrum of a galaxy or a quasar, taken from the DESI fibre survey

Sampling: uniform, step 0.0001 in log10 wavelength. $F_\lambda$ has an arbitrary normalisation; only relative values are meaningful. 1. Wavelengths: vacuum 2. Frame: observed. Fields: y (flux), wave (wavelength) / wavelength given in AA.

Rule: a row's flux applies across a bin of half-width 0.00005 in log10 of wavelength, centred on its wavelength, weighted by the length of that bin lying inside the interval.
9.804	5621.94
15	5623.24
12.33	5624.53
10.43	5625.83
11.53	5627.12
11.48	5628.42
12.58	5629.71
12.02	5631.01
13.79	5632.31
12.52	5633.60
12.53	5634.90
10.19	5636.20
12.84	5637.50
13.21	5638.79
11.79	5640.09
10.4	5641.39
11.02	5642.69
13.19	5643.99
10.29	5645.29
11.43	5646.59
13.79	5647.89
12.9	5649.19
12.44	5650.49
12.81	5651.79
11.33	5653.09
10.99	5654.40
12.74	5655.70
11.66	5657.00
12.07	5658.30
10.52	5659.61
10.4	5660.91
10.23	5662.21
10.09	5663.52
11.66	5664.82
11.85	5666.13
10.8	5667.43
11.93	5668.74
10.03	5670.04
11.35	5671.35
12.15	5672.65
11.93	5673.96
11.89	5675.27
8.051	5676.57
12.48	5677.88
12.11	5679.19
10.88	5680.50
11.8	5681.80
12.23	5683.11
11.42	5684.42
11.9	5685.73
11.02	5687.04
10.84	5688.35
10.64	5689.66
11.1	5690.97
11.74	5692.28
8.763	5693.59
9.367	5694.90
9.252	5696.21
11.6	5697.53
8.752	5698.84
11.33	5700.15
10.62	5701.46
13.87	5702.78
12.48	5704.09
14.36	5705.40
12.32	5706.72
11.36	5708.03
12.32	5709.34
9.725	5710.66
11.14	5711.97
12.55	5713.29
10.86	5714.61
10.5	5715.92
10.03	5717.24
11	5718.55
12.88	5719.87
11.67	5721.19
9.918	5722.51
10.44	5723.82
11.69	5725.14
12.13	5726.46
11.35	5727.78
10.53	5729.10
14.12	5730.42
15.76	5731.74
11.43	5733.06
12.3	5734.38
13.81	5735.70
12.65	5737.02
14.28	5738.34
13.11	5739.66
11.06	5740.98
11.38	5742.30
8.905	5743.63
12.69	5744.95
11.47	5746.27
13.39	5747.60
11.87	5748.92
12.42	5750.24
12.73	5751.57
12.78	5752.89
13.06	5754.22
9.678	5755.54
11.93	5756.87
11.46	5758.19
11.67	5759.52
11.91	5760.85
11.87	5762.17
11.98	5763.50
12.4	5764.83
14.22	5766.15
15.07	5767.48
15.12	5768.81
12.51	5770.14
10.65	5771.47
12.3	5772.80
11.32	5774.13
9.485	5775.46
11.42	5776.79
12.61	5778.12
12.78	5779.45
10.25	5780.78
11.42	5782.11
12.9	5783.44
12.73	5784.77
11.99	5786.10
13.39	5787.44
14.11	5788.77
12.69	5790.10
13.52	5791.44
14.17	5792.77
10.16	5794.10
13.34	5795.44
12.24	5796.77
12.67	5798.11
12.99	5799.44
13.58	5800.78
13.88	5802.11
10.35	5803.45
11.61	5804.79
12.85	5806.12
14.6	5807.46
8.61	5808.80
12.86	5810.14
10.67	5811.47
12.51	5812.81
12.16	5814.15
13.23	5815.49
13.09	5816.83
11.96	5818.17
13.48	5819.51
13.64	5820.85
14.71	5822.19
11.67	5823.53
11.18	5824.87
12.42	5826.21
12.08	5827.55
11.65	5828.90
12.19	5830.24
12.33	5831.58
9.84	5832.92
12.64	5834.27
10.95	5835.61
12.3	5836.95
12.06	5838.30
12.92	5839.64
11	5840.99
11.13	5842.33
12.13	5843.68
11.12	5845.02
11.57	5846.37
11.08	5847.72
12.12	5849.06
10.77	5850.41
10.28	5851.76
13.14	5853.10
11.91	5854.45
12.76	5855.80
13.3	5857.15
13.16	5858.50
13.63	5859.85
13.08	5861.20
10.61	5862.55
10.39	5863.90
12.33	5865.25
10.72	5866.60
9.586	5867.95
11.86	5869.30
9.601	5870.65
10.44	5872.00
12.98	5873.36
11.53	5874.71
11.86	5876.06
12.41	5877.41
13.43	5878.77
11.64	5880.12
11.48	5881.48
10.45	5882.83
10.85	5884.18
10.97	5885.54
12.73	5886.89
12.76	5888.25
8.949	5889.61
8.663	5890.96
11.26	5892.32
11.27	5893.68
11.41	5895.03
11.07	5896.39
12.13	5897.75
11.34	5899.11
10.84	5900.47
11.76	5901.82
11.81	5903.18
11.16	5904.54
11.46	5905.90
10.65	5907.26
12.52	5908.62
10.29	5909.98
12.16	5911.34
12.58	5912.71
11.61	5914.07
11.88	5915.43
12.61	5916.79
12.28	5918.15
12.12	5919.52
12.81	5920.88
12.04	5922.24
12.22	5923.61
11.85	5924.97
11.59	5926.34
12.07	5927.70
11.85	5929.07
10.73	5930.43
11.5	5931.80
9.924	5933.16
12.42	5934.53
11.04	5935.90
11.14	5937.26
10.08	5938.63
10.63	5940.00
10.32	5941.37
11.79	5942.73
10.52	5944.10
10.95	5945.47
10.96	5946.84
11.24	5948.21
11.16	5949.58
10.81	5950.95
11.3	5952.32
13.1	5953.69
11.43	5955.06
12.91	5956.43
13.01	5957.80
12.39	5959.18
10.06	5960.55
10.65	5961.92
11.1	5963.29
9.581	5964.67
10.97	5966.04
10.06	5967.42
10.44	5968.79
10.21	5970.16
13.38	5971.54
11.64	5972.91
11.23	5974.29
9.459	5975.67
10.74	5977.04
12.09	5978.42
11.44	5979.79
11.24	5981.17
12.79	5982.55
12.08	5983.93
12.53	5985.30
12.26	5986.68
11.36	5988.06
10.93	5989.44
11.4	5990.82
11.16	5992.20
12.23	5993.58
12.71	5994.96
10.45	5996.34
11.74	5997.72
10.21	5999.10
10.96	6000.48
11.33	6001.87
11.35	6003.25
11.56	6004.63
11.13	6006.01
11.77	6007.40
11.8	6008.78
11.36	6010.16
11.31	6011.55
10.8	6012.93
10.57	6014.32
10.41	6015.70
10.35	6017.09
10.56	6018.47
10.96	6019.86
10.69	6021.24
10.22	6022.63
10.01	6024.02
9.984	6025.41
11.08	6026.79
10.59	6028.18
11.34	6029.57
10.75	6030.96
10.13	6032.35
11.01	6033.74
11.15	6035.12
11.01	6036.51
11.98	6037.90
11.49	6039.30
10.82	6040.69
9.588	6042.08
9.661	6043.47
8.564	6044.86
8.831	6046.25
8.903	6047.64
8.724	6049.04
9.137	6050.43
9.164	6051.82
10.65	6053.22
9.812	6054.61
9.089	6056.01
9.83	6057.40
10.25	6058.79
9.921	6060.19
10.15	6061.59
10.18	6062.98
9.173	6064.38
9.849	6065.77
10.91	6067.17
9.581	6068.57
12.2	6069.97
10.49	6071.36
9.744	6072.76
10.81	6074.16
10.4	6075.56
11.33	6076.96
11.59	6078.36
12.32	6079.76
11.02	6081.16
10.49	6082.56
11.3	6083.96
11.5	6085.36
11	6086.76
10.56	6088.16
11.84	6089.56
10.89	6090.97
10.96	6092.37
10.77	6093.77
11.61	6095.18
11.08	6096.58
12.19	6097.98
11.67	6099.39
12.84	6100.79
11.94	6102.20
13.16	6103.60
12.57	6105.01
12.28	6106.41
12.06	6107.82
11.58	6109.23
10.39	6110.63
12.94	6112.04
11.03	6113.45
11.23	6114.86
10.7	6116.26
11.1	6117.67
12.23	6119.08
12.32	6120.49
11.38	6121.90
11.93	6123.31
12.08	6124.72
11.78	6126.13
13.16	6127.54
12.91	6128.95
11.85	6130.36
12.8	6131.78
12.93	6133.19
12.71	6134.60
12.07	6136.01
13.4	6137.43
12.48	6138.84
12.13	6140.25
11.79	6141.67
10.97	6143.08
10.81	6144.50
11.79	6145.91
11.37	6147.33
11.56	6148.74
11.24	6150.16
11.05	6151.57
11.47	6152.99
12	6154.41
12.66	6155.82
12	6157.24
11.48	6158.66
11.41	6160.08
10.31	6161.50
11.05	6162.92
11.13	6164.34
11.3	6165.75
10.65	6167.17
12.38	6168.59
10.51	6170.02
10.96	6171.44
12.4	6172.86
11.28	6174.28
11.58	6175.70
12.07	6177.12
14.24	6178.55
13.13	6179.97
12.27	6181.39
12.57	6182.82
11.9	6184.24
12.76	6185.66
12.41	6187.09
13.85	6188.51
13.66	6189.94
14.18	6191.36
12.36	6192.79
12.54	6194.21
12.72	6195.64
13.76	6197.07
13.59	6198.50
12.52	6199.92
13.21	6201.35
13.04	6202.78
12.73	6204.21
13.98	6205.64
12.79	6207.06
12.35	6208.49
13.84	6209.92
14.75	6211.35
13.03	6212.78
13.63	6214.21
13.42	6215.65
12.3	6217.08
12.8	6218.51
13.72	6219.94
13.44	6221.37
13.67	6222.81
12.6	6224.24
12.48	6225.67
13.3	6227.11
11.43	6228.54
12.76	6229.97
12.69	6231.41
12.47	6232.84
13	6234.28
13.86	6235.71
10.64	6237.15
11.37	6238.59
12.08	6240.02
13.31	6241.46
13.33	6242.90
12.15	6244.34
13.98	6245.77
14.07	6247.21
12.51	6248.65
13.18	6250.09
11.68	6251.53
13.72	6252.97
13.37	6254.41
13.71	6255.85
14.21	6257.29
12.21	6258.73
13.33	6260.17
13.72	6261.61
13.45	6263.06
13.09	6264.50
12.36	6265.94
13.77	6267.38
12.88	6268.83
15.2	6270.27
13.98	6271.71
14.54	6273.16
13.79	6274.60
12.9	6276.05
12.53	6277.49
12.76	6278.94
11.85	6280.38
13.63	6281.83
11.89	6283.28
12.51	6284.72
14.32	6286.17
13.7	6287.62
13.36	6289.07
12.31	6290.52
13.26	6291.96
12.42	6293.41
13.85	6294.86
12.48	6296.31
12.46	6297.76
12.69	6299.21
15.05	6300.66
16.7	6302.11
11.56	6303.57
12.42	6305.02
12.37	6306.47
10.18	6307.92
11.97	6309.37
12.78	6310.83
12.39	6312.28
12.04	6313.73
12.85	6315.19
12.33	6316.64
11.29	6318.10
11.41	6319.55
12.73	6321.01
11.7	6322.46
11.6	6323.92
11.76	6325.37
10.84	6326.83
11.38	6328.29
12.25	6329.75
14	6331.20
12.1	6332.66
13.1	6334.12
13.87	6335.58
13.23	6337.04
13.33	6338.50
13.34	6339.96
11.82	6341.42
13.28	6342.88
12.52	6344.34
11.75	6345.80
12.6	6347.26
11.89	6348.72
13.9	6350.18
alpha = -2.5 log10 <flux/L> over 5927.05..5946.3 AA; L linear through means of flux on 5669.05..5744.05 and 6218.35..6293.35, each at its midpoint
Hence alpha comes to 0.10 mag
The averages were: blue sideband 11.5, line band 11.1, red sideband 13.1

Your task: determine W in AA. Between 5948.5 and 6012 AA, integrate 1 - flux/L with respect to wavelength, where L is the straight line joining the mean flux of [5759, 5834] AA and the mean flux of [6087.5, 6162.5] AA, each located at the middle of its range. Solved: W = 3.4 AA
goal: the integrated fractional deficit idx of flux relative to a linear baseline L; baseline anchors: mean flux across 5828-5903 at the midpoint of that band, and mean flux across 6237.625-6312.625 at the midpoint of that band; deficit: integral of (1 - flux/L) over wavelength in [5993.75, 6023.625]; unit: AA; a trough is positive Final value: 2.5 AA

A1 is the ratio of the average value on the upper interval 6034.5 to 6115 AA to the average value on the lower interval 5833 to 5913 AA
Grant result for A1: 0.9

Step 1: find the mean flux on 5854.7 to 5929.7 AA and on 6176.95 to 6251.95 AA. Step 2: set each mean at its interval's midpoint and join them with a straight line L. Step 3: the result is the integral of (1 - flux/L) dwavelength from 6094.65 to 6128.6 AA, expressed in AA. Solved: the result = 1.7 AA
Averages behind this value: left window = 11.7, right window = 13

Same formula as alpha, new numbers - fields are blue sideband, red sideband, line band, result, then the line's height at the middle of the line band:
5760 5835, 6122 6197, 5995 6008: 0.09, 12.2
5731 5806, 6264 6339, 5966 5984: 0.12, 12.5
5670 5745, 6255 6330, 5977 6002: 0.05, 12.1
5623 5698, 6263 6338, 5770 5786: 0.01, 11.8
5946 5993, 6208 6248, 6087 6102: 0.06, 12.1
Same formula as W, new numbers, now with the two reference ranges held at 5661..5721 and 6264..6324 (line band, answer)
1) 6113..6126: 0.9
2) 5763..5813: -4.1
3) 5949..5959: 0.0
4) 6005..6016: 0.8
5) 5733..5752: -1.5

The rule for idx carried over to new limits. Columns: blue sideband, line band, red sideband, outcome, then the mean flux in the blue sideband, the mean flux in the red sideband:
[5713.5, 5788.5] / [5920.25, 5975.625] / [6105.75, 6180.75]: 3.0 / 12.1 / 11.8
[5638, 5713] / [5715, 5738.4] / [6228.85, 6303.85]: -0.8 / 11.4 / 13.1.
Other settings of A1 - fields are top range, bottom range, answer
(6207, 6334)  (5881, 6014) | 1.13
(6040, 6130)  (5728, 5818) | 0.89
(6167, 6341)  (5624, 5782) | 1.09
